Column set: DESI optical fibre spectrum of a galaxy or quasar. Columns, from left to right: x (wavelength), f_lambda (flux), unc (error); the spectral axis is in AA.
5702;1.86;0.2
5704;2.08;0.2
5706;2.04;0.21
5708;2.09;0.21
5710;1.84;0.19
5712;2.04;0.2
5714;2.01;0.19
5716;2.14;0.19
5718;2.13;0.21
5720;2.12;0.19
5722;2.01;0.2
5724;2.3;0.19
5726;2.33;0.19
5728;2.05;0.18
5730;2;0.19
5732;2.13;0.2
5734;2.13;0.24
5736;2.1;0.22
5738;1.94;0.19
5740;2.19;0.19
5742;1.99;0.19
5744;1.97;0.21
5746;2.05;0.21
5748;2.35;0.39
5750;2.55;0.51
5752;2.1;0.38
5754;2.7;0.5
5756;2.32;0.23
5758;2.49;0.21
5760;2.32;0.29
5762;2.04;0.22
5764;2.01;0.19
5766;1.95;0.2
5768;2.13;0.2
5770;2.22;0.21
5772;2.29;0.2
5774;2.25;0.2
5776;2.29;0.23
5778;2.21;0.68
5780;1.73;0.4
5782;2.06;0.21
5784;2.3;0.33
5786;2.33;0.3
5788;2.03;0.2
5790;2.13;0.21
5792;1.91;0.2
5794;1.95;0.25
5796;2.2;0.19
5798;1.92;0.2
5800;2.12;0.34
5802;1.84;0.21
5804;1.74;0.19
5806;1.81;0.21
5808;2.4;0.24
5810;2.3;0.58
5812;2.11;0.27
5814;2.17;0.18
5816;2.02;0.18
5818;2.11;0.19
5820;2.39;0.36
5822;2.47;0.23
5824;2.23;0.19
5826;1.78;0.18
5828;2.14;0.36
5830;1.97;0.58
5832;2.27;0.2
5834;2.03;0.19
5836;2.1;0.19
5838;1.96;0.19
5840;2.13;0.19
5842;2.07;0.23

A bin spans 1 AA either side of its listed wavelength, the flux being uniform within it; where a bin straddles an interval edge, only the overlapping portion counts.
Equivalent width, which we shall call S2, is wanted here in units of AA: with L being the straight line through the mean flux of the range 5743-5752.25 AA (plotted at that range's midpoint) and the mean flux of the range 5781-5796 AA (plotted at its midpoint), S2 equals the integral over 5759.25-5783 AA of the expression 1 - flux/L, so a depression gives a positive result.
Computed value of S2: 0.3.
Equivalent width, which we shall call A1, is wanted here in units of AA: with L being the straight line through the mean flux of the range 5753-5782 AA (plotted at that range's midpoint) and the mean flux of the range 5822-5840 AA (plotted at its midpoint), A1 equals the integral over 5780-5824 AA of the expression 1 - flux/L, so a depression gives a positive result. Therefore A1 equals 0.7 AA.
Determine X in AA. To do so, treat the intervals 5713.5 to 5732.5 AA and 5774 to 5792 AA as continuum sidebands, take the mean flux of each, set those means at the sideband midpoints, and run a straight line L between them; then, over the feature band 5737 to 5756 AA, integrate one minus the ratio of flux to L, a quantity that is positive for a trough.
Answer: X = -0.75 AA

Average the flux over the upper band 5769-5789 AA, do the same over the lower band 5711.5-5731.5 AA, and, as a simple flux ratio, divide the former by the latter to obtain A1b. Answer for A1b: 1.03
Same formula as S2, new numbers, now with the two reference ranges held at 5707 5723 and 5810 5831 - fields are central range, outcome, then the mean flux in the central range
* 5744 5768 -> -1.82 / 2.24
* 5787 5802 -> 0.69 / 2.02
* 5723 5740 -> -0.52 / 2.13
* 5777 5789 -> 0.01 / 2.11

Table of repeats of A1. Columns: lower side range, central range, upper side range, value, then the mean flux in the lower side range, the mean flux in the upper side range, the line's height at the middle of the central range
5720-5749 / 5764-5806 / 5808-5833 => 1.46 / 2.11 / 2.17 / 2.15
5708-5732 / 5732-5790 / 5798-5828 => -2.31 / 2.09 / 2.1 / 2.09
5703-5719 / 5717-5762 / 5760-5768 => -3.05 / 2.05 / 2.06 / 2.05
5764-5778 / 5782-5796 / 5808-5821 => 0.48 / 2.18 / 2.2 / 2.19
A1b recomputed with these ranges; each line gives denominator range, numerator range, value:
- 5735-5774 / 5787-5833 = 0.95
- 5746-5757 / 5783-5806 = 0.86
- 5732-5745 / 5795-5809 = 0.97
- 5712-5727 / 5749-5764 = 1.09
